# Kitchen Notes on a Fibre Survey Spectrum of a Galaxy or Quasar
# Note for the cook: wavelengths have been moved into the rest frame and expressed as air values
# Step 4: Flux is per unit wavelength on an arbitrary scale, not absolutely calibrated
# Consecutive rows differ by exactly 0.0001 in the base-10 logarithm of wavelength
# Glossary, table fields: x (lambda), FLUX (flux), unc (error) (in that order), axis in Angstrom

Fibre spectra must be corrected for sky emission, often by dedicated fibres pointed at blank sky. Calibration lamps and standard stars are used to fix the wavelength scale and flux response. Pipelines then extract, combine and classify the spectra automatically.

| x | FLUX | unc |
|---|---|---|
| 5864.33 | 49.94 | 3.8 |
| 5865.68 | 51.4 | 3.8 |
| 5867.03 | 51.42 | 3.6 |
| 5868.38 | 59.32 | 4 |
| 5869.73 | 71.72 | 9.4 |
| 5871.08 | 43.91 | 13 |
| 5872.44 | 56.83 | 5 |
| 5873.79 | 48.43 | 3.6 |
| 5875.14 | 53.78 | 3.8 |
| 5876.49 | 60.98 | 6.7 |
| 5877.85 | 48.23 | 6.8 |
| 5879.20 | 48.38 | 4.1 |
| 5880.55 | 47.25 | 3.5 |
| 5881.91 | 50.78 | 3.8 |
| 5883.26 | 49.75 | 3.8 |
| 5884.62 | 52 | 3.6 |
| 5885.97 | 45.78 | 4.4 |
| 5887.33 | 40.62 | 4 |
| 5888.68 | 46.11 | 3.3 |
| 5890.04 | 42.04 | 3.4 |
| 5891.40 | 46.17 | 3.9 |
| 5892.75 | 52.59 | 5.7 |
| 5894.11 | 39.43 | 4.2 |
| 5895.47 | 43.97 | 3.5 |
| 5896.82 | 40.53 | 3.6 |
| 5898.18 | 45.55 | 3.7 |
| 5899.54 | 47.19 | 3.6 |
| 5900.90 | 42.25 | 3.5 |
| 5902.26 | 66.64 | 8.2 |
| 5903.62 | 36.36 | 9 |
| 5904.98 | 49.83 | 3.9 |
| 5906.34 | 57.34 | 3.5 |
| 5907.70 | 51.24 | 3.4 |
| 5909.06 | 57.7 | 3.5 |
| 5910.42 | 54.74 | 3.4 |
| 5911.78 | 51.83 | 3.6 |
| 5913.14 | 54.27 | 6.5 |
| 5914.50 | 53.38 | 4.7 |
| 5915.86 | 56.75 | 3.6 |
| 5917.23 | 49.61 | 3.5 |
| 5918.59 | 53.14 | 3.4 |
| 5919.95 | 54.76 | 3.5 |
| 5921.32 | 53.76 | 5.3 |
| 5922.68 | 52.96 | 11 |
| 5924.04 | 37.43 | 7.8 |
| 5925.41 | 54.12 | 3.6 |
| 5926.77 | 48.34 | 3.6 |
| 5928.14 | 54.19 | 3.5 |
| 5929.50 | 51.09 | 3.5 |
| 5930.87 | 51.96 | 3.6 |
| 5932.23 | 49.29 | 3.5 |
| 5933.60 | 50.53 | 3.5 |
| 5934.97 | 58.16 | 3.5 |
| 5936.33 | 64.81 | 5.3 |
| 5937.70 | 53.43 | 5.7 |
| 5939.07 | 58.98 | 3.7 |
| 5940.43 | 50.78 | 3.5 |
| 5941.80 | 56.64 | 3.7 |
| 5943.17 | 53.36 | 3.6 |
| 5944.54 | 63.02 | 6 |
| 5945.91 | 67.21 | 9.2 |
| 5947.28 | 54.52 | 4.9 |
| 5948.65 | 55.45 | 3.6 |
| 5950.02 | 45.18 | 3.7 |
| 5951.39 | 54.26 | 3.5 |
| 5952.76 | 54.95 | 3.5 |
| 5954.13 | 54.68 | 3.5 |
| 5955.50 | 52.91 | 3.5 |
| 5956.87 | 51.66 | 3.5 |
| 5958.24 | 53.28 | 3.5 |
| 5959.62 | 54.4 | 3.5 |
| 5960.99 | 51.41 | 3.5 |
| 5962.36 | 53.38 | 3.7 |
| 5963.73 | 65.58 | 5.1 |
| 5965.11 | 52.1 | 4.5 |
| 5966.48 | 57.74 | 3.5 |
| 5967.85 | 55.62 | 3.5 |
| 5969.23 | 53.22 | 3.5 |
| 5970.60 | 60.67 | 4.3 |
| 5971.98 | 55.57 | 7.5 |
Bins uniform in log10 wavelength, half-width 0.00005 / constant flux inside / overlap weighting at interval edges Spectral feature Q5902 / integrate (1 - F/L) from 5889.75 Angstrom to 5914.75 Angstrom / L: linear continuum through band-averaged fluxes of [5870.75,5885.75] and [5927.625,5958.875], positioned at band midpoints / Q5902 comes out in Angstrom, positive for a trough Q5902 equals 1.55 Angstrom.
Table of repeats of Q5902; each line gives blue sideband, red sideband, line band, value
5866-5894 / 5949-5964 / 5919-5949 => -0.9 Angstrom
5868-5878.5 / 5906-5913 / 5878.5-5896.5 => 2.8 Angstrom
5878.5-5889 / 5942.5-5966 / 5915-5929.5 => 0.1 Angstrom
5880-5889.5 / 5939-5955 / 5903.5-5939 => -0.4 Angstrom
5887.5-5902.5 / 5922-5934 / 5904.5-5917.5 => -1.6 Angstrom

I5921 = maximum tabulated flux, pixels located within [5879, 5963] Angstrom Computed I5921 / 67.21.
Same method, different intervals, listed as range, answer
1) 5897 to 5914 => 66.64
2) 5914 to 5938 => 64.81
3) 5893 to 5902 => 47.19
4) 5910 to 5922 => 56.75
